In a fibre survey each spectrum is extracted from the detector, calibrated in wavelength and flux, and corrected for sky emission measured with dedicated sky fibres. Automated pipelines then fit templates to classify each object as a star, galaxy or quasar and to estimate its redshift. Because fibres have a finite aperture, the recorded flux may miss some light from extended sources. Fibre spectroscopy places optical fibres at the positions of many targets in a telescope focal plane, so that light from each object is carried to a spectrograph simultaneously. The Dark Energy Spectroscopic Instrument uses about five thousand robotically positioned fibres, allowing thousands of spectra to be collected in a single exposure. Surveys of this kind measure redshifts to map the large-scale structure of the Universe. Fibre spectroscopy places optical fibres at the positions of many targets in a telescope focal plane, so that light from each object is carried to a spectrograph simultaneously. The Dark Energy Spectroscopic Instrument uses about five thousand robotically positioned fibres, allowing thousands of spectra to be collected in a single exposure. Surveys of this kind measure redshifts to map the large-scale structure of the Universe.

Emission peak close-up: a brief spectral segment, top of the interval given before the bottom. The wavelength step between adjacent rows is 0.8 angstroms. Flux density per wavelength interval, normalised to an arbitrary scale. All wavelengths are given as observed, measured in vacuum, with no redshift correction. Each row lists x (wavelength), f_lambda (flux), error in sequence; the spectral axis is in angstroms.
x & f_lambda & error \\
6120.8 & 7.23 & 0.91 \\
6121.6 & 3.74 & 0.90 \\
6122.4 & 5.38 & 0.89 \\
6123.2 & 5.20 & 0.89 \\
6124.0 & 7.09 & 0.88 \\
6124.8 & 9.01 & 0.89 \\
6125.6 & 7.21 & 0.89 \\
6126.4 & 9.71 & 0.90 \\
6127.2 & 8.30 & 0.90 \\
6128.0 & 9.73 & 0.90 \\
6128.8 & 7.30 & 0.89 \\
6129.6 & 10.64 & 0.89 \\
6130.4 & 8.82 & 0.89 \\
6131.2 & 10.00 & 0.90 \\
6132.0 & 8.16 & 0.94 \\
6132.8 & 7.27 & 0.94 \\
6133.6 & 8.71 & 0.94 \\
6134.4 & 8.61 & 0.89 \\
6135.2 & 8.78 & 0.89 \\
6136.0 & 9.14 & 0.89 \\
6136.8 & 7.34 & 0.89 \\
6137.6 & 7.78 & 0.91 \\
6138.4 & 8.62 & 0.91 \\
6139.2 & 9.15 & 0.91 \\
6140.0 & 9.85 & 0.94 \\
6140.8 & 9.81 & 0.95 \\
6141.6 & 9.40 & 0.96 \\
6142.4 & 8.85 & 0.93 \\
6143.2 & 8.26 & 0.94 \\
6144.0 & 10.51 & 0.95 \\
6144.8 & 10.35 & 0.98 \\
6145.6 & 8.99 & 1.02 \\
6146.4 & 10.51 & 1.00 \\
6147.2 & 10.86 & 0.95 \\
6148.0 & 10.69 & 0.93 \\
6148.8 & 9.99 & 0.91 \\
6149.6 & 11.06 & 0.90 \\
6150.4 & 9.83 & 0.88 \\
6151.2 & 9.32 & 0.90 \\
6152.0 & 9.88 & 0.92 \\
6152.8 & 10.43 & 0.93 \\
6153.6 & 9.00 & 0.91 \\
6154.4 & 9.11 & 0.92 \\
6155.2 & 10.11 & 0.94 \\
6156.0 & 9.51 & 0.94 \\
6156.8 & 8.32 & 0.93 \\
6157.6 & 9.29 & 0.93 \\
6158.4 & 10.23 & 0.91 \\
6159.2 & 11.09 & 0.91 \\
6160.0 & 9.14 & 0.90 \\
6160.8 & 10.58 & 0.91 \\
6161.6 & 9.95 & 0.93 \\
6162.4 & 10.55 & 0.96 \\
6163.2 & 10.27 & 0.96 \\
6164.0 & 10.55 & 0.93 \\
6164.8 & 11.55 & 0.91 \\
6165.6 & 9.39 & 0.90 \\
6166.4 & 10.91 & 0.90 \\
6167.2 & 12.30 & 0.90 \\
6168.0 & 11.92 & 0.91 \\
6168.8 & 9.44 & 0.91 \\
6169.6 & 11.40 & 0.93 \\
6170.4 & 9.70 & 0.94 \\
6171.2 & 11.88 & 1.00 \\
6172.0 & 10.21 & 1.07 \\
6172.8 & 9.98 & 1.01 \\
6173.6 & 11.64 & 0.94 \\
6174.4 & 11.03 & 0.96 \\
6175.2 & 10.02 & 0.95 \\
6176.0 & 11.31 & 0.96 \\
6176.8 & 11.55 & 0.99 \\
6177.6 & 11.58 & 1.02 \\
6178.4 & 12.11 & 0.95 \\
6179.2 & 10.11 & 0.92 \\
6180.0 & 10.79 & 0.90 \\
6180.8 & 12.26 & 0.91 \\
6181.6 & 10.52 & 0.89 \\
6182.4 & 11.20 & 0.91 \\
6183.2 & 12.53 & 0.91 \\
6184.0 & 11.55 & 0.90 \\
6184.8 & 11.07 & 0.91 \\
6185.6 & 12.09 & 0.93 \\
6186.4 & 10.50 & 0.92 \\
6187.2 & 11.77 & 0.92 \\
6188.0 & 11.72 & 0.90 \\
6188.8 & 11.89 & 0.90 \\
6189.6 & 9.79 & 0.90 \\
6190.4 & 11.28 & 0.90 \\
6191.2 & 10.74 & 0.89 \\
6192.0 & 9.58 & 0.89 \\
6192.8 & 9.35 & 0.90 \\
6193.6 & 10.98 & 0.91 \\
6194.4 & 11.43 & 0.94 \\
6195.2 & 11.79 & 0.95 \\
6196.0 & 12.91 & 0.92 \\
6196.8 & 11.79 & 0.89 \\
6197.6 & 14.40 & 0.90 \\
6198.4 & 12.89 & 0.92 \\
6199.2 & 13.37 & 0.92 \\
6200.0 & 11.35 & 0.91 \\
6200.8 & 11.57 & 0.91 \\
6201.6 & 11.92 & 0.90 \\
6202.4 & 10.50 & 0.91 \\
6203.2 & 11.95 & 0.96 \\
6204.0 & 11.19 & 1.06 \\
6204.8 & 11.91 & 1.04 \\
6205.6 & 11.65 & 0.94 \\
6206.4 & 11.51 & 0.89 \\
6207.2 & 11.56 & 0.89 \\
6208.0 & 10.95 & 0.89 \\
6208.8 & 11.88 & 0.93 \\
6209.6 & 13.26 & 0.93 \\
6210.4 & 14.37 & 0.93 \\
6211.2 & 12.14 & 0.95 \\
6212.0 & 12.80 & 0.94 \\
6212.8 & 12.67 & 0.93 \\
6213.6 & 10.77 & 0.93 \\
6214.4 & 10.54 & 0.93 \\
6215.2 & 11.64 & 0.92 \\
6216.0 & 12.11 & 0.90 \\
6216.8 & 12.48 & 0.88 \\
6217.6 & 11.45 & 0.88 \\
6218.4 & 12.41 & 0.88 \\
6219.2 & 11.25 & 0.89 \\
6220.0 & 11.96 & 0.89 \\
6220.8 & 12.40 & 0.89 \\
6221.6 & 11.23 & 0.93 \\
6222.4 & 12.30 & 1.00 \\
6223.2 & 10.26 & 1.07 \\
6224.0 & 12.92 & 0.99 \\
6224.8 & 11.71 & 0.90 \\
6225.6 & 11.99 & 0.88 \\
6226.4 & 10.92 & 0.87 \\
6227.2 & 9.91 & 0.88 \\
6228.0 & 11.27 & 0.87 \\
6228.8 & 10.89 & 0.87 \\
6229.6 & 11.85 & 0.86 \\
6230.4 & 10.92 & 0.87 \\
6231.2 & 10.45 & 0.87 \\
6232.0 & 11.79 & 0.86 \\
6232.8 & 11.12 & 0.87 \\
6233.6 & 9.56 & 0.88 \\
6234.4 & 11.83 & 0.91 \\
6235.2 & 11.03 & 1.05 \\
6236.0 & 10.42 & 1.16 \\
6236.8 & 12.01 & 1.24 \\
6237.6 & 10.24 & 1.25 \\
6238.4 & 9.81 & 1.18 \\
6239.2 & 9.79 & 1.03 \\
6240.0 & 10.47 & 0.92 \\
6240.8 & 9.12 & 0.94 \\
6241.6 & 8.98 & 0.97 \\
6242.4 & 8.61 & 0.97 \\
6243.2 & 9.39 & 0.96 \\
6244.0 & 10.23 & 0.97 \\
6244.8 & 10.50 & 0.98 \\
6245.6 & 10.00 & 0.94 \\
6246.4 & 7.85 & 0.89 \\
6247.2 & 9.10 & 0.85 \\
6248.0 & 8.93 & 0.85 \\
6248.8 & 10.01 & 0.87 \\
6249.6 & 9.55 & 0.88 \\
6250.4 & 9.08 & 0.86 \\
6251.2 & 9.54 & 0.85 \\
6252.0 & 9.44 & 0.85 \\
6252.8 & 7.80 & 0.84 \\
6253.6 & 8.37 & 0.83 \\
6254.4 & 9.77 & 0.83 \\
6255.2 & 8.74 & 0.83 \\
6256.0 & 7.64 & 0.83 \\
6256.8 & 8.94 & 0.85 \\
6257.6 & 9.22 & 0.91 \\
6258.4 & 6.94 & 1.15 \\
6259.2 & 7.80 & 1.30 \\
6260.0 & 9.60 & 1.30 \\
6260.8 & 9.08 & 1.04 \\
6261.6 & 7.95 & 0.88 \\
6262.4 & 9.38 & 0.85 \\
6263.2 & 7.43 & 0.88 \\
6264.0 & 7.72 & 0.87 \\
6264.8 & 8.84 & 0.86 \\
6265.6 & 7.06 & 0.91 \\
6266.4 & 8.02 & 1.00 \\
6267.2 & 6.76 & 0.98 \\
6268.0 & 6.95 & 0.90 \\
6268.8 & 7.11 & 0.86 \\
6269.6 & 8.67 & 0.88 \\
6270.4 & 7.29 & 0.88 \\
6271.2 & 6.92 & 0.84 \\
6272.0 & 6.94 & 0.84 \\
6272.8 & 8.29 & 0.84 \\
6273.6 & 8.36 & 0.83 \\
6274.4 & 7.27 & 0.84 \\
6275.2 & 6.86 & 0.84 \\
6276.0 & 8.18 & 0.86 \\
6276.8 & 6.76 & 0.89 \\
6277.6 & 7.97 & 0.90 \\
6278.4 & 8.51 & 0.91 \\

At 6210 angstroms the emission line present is C IV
